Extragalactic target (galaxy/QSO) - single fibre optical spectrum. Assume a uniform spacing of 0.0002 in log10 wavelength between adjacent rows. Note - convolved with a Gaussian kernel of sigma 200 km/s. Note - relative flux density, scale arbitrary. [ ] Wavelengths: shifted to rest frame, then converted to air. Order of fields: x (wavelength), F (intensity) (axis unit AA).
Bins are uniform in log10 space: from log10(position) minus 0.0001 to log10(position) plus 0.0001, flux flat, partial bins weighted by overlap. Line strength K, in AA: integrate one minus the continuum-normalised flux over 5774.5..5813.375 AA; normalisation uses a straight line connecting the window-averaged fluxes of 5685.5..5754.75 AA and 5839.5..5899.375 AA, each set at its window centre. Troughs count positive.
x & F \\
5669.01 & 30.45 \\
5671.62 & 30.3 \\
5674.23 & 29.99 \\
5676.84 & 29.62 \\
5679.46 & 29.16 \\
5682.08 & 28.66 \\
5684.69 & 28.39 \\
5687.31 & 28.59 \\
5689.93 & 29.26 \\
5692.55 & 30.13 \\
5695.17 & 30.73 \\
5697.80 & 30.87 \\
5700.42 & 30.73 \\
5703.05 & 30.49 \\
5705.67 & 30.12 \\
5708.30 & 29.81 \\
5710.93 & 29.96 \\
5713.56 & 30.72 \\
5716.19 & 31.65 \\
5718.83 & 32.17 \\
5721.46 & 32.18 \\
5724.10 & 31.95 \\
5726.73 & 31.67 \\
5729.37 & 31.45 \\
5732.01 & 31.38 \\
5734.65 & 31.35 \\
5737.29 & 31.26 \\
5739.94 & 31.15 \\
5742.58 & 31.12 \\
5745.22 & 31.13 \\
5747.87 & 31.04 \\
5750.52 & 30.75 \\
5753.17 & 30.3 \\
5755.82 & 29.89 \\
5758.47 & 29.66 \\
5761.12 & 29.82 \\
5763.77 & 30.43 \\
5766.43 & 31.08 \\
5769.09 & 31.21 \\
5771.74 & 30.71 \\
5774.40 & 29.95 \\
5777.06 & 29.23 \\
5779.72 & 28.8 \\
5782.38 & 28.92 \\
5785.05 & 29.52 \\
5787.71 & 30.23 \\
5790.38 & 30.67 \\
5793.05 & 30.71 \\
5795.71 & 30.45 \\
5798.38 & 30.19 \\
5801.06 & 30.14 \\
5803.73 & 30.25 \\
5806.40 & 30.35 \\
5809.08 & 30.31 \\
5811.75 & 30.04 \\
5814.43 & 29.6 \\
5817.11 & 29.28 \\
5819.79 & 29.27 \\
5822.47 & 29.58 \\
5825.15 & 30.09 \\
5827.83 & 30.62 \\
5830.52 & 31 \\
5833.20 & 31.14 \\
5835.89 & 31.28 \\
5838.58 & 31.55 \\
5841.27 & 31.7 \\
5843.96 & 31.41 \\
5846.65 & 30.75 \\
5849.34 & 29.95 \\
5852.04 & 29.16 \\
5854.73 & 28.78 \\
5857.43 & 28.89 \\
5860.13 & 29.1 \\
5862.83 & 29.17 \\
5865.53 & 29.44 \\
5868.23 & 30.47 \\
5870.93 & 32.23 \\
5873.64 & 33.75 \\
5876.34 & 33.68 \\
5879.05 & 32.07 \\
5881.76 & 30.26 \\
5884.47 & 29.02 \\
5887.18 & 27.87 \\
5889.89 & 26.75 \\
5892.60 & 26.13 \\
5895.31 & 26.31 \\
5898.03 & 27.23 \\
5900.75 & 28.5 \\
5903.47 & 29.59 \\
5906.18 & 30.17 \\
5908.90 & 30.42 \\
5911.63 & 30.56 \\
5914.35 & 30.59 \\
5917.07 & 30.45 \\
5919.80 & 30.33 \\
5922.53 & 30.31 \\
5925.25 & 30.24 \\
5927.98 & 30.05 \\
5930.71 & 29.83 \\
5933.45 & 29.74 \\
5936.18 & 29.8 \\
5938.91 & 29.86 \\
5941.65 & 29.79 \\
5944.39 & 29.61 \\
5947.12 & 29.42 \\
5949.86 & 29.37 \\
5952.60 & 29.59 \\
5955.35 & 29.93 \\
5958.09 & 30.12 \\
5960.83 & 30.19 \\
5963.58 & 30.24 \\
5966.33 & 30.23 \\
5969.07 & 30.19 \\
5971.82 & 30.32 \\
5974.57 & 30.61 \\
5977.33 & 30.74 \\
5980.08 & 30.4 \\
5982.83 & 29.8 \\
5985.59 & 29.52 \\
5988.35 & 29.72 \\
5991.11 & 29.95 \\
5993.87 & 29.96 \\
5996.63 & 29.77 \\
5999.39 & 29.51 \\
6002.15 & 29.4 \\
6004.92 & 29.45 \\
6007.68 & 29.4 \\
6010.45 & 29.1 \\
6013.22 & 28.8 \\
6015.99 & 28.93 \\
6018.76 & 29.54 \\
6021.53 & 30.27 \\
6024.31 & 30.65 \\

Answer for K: 0.4 AA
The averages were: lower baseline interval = 30.8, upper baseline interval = 29.7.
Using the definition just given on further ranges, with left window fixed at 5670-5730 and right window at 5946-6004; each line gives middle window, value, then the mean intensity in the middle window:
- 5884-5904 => 1.7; 27.5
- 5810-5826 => 0.3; 29.7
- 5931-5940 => 0.1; 29.8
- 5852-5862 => 0.4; 29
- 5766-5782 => 0.1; 30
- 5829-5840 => -0.4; 31.2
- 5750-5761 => 0.1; 30.1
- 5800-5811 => 0.0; 30.3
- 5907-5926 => -0.2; 30.4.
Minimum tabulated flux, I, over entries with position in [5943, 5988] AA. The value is 29.37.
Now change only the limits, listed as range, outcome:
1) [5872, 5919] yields 26.13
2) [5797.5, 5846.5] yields 29.27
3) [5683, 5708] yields 28.39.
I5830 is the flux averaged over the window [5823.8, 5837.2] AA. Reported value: 30.8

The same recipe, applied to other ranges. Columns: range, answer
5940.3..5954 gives 29.5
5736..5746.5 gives 31.2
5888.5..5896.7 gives 26.4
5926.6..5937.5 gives 29.8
